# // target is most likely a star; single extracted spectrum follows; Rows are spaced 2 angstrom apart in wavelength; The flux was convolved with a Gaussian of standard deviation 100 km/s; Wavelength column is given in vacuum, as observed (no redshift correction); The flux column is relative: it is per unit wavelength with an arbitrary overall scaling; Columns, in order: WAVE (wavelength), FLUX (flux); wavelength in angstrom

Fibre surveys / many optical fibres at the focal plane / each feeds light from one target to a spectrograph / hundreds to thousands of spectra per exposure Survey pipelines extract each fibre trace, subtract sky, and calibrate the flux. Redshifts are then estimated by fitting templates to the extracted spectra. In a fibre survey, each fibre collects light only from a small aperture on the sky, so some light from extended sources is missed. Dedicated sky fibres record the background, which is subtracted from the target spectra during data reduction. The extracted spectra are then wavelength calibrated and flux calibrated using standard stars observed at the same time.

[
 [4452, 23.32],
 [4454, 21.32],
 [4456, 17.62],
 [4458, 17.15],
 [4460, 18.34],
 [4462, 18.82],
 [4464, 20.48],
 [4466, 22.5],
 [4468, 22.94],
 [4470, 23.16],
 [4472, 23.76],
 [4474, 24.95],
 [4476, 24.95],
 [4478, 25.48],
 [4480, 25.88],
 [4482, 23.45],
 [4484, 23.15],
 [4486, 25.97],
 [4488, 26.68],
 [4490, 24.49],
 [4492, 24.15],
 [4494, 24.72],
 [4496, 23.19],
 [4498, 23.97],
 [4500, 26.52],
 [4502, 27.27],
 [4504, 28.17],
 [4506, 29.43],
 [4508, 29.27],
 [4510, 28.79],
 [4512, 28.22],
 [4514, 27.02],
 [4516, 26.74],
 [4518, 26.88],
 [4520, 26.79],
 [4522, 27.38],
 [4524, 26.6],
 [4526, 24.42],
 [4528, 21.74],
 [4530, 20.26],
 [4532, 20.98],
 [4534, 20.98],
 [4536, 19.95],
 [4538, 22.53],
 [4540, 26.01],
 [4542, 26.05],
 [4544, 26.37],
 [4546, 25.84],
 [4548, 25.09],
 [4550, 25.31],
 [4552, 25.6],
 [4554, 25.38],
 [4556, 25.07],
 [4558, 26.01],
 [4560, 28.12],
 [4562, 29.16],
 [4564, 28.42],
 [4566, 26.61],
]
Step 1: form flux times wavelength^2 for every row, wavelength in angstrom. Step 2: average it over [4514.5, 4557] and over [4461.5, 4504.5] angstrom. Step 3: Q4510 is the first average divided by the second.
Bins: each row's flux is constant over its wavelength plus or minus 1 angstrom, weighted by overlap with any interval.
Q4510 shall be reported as 1.04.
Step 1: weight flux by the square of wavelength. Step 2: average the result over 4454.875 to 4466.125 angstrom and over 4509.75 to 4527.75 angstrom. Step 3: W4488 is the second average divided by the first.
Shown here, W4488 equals 1.45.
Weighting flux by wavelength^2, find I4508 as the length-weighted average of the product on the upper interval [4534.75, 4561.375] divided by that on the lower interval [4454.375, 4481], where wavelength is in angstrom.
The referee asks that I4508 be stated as 1.19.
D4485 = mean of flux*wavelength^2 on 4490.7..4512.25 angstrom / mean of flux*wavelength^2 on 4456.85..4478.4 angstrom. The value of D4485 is 1.23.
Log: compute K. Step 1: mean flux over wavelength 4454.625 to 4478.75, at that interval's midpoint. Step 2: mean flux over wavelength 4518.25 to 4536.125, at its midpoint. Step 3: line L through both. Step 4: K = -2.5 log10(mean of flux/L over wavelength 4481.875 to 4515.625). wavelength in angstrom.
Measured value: -0.159 mag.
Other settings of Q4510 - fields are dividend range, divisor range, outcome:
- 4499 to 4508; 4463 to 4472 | 1.27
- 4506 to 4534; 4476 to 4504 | 1.04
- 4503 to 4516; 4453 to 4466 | 1.51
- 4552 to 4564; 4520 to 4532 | 1.13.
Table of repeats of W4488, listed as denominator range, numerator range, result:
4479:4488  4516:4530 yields 1.04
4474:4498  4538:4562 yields 1.08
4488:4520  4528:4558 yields 0.92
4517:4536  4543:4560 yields 1.09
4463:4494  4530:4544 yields 0.97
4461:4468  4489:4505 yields 1.23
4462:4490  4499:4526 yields 1.17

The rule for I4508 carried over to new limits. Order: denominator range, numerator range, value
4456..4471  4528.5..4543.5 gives 1.15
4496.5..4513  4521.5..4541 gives 0.84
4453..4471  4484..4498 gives 1.23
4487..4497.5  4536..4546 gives 1.03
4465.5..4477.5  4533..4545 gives 1.02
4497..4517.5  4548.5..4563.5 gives 0.98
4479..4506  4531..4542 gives 0.90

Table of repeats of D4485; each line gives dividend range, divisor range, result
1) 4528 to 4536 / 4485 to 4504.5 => 0.83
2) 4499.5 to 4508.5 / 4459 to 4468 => 1.41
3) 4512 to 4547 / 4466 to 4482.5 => 1.04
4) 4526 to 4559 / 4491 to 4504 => 0.97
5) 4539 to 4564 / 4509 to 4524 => 0.98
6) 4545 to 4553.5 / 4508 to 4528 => 0.96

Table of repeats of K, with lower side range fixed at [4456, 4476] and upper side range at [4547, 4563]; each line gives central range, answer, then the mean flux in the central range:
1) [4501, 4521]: -0.171 mag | 27.9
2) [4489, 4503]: -0.087 mag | 24.9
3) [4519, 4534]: 0.036 mag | 23.8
